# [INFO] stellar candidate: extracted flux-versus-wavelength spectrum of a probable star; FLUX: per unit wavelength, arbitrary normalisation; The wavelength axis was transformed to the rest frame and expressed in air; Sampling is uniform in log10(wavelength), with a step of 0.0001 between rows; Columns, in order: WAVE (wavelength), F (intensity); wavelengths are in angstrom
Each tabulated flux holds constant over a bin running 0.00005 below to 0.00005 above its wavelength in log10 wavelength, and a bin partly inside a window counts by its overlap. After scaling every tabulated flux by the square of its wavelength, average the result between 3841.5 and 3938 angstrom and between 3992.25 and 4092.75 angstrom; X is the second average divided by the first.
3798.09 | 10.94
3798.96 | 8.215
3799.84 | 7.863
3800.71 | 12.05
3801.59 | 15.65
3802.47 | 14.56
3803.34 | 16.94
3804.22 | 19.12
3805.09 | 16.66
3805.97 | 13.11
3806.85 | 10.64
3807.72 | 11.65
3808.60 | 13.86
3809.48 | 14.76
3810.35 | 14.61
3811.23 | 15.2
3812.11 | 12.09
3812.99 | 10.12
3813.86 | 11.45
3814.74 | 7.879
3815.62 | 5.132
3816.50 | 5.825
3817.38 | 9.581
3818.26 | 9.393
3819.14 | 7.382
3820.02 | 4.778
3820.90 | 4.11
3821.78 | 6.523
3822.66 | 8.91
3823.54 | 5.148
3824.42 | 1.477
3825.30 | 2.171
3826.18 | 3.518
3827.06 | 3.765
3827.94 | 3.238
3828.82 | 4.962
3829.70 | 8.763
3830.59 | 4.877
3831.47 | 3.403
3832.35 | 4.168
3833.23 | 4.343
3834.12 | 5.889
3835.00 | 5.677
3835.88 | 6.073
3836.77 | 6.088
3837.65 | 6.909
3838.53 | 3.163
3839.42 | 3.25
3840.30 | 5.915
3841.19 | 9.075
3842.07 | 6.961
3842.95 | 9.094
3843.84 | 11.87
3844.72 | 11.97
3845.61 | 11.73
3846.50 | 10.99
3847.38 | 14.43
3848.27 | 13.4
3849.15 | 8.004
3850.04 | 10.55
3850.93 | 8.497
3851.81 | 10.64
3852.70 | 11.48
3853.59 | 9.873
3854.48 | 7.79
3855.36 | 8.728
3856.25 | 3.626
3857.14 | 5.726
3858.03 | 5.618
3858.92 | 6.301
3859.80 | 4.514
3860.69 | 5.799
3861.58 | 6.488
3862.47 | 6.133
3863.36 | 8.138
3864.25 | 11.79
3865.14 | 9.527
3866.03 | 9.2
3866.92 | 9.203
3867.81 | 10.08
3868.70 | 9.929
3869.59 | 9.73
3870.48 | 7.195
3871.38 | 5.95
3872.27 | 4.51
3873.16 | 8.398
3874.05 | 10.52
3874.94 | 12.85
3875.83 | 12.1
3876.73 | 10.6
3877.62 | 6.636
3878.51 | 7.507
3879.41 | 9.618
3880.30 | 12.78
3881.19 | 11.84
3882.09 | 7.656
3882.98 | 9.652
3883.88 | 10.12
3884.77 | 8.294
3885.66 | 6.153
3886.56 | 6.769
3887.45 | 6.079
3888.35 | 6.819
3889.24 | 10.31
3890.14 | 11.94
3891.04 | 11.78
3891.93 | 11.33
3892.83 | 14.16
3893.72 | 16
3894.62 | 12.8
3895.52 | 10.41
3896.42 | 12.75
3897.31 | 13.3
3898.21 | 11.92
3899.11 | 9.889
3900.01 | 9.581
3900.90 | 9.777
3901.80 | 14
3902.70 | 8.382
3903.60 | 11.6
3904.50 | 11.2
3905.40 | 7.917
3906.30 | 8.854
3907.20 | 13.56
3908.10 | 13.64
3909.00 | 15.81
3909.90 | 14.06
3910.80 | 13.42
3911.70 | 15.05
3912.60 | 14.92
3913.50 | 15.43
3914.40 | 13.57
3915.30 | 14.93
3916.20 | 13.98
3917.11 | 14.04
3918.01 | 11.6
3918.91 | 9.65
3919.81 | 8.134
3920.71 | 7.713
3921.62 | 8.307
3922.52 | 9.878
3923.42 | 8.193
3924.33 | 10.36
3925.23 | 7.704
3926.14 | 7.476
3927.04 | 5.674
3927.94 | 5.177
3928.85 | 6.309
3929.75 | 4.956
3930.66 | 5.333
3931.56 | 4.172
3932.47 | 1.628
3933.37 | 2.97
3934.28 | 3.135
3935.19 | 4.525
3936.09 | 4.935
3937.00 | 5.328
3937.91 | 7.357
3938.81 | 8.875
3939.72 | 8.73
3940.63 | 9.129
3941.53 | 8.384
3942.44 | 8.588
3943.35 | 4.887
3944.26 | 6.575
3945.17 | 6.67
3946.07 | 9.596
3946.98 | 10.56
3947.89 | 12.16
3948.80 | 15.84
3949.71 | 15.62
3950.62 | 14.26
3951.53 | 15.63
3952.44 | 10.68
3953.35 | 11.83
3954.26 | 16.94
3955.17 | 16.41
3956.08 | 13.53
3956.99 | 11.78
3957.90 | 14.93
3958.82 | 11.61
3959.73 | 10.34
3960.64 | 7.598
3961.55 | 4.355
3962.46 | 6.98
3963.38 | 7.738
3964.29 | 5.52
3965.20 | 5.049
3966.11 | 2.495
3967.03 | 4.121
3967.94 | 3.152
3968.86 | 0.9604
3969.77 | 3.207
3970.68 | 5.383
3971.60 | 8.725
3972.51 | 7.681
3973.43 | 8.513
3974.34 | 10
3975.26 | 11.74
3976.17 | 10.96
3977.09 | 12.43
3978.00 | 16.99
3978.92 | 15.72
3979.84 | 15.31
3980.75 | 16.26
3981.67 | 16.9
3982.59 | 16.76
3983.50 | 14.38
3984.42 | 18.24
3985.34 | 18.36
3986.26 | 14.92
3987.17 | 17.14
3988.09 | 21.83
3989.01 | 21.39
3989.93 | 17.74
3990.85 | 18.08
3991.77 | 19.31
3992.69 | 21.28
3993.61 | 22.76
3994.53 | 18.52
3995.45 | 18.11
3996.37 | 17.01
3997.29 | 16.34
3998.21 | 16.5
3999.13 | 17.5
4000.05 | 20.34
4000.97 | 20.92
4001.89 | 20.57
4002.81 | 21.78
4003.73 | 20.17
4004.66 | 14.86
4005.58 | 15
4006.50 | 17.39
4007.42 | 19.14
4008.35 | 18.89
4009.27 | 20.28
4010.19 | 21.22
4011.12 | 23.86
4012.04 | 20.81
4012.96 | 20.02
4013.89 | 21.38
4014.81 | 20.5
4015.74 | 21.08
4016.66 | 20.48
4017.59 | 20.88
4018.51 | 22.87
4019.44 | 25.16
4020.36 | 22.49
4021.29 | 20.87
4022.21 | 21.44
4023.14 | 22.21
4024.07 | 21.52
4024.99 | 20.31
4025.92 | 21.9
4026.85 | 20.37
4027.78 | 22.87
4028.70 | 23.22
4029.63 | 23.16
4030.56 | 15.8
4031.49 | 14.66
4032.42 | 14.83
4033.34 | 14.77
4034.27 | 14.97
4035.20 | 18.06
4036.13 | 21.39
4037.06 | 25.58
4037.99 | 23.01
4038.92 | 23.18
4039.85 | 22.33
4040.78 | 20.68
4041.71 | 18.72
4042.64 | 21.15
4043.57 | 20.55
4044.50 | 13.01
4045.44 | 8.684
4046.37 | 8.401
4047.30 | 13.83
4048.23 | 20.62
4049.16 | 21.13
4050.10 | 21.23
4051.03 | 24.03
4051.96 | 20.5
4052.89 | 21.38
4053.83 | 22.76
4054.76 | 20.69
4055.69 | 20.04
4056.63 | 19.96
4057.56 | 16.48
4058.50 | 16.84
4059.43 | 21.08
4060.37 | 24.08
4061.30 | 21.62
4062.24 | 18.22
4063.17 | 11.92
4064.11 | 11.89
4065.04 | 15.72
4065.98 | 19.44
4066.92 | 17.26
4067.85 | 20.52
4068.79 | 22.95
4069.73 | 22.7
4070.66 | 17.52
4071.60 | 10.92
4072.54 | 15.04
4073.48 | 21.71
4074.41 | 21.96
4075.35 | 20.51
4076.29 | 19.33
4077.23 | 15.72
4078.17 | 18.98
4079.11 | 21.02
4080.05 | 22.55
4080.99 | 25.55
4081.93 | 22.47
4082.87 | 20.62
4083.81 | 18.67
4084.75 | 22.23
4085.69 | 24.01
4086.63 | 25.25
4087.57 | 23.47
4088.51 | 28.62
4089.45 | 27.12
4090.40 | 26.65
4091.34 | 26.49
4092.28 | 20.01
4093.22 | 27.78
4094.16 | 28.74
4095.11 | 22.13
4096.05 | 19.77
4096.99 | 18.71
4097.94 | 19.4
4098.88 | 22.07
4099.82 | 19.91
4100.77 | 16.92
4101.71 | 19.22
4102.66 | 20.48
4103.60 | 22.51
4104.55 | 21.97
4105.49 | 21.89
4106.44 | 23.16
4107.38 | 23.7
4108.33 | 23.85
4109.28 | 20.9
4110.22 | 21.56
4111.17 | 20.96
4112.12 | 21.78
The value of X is 2.29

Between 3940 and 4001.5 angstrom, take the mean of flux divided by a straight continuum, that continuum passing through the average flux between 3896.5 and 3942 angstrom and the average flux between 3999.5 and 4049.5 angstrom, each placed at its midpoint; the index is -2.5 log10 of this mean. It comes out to 0.158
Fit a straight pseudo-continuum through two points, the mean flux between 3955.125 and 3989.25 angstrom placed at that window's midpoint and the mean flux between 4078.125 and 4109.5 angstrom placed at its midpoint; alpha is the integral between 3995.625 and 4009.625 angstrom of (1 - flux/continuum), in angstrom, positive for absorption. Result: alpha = -4.4 angstrom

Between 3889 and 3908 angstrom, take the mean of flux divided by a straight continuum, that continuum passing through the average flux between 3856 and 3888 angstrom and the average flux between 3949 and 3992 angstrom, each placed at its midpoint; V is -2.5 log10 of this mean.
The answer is -0.236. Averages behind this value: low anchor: 8.28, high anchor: 12.1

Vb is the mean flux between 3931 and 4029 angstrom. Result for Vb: 14.3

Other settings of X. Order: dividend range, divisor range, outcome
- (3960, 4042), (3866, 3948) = 1.86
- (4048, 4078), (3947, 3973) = 2.14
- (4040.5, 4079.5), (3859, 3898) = 2.15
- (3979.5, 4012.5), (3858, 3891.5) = 2.28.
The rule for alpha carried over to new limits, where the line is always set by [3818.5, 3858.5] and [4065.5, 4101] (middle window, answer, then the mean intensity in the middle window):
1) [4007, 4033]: -4.5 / 20.8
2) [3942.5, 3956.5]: 1.7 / 12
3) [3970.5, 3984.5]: 2.2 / 12.9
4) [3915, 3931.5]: 4.5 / 8.69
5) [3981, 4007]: -3.5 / 18.3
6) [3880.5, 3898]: -0.8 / 10.5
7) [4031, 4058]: 0.5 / 18.9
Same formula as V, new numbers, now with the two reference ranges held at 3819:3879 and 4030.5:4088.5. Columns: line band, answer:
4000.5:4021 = -0.22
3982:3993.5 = -0.20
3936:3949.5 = 0.42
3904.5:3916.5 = -0.22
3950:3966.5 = 0.28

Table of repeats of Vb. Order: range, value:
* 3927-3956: 8.64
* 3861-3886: 9.02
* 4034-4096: 20.3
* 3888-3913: 12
